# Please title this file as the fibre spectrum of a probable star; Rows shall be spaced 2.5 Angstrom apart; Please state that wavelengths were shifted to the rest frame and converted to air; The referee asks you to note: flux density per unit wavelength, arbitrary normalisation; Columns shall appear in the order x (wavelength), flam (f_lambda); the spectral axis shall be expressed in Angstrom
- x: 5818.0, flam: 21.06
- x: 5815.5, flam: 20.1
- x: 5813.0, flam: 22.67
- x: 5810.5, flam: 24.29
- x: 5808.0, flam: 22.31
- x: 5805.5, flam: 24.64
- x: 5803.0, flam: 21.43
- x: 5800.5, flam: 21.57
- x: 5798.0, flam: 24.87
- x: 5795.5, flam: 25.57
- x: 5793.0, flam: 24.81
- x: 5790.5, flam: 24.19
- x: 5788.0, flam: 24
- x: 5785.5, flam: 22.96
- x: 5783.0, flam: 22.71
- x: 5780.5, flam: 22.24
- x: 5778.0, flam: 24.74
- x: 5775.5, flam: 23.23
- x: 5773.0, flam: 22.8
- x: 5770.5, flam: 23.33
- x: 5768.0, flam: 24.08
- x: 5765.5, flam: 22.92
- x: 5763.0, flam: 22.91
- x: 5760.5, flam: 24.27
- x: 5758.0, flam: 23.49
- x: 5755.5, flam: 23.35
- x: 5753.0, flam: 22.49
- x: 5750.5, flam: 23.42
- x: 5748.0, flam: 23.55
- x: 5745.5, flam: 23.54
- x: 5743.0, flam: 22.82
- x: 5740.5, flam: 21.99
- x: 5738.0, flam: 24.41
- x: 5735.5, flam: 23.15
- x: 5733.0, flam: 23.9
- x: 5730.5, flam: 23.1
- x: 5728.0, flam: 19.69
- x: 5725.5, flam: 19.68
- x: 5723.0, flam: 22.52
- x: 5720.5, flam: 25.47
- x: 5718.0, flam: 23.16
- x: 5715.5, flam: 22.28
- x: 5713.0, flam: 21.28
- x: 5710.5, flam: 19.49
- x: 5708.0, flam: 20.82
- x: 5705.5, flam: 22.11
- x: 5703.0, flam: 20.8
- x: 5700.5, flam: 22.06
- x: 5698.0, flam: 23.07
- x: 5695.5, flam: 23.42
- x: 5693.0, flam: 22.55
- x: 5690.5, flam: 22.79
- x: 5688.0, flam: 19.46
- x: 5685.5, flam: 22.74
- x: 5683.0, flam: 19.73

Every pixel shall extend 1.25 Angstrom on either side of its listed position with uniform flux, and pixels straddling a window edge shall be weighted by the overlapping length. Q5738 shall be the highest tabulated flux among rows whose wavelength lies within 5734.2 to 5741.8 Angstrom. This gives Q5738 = 24.41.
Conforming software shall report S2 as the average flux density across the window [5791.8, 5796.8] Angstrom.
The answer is 25.2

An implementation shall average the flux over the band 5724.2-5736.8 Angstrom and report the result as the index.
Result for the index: 21.9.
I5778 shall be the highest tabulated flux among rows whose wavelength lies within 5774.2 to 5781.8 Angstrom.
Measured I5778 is 24.74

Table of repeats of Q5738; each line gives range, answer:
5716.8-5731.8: 25.47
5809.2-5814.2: 24.29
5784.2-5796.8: 25.57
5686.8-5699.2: 23.42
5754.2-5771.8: 24.27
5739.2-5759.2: 23.55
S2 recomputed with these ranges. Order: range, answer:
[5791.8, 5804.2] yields 23.7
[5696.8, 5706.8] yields 22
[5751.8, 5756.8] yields 22.9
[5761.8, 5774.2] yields 23.2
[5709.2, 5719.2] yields 21.5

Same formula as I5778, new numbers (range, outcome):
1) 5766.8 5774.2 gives 24.08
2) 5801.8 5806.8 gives 24.64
